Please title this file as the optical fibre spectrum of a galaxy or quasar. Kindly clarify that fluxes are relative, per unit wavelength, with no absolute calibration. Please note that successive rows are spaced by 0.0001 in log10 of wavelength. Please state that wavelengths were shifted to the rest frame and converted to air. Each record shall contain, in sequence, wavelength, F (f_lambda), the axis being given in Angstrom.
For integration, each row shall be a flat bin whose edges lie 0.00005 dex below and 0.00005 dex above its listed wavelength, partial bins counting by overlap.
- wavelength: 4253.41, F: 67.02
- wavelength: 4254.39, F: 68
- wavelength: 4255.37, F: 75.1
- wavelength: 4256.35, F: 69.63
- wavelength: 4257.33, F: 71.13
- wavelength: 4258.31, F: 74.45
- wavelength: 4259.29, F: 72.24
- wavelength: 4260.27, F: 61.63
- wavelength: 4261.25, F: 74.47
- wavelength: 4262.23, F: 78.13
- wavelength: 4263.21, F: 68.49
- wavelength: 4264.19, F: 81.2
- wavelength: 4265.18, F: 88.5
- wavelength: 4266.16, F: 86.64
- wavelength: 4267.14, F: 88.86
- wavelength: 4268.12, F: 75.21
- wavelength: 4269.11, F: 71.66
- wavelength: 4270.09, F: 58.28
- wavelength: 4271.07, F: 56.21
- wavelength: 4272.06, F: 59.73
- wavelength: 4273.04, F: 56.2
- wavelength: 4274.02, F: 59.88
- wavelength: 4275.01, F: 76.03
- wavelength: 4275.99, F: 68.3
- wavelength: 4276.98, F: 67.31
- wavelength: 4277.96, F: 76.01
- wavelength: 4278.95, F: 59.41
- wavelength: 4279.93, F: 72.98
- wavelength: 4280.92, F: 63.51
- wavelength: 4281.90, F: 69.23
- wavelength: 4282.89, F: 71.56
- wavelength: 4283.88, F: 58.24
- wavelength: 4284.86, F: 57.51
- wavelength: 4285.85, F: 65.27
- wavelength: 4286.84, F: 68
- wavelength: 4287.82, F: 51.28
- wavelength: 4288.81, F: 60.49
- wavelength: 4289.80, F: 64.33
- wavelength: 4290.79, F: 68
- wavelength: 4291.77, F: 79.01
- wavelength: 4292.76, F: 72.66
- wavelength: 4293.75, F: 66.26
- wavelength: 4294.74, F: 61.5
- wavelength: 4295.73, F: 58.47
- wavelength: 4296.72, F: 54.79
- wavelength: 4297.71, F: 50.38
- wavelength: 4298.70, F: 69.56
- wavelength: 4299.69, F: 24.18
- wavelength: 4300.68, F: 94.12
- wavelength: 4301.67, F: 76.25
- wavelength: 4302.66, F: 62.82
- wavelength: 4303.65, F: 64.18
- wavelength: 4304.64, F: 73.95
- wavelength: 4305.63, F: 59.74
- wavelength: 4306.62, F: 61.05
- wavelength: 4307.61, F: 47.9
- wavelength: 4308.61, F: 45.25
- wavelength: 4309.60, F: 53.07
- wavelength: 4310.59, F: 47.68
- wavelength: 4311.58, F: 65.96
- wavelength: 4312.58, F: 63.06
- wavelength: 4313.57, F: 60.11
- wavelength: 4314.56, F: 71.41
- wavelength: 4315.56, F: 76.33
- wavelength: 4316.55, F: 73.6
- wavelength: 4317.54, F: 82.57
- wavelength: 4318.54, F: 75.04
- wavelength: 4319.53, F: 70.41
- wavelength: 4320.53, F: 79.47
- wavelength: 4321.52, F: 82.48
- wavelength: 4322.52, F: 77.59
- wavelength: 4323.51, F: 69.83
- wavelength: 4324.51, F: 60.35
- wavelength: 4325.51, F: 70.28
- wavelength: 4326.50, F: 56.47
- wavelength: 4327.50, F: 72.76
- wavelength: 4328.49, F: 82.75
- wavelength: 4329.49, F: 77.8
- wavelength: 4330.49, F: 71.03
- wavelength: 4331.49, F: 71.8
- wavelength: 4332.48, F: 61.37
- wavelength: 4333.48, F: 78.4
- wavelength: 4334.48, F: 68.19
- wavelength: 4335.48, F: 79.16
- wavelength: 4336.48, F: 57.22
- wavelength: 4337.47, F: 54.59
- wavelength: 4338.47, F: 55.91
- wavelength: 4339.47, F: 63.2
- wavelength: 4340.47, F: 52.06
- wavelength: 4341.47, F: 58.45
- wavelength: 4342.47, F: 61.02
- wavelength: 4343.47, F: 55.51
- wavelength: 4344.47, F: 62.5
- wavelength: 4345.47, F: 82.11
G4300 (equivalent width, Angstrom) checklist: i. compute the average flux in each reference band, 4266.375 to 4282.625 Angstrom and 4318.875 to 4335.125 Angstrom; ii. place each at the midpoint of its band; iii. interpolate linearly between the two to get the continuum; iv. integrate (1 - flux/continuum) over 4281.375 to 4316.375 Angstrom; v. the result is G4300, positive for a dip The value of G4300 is 3.50 Angstrom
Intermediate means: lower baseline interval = 67.8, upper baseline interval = 72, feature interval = 62.8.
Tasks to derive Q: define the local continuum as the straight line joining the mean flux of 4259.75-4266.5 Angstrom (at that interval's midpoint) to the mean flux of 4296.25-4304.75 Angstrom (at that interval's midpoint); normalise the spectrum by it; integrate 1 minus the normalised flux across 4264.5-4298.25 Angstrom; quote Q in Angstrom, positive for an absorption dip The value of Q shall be 1.7 Angstrom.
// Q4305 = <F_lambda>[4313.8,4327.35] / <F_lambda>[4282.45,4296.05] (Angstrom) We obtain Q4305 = 1.12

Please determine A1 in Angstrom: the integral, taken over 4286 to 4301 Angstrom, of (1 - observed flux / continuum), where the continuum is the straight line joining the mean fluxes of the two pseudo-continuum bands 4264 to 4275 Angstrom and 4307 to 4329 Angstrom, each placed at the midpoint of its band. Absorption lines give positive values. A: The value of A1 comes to 1.5 Angstrom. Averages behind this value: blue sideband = 71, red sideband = 67.4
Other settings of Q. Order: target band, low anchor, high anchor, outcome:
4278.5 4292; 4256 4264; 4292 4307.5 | 0.3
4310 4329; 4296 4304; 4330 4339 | -1.7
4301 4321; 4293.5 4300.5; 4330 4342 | -2.2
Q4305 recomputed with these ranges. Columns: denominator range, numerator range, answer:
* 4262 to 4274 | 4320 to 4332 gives 1.01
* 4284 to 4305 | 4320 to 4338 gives 1.11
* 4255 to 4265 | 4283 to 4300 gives 0.84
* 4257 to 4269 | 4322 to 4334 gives 0.92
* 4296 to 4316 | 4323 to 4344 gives 1.08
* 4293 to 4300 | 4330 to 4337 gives 1.23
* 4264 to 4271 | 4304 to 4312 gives 0.74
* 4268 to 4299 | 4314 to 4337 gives 1.12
